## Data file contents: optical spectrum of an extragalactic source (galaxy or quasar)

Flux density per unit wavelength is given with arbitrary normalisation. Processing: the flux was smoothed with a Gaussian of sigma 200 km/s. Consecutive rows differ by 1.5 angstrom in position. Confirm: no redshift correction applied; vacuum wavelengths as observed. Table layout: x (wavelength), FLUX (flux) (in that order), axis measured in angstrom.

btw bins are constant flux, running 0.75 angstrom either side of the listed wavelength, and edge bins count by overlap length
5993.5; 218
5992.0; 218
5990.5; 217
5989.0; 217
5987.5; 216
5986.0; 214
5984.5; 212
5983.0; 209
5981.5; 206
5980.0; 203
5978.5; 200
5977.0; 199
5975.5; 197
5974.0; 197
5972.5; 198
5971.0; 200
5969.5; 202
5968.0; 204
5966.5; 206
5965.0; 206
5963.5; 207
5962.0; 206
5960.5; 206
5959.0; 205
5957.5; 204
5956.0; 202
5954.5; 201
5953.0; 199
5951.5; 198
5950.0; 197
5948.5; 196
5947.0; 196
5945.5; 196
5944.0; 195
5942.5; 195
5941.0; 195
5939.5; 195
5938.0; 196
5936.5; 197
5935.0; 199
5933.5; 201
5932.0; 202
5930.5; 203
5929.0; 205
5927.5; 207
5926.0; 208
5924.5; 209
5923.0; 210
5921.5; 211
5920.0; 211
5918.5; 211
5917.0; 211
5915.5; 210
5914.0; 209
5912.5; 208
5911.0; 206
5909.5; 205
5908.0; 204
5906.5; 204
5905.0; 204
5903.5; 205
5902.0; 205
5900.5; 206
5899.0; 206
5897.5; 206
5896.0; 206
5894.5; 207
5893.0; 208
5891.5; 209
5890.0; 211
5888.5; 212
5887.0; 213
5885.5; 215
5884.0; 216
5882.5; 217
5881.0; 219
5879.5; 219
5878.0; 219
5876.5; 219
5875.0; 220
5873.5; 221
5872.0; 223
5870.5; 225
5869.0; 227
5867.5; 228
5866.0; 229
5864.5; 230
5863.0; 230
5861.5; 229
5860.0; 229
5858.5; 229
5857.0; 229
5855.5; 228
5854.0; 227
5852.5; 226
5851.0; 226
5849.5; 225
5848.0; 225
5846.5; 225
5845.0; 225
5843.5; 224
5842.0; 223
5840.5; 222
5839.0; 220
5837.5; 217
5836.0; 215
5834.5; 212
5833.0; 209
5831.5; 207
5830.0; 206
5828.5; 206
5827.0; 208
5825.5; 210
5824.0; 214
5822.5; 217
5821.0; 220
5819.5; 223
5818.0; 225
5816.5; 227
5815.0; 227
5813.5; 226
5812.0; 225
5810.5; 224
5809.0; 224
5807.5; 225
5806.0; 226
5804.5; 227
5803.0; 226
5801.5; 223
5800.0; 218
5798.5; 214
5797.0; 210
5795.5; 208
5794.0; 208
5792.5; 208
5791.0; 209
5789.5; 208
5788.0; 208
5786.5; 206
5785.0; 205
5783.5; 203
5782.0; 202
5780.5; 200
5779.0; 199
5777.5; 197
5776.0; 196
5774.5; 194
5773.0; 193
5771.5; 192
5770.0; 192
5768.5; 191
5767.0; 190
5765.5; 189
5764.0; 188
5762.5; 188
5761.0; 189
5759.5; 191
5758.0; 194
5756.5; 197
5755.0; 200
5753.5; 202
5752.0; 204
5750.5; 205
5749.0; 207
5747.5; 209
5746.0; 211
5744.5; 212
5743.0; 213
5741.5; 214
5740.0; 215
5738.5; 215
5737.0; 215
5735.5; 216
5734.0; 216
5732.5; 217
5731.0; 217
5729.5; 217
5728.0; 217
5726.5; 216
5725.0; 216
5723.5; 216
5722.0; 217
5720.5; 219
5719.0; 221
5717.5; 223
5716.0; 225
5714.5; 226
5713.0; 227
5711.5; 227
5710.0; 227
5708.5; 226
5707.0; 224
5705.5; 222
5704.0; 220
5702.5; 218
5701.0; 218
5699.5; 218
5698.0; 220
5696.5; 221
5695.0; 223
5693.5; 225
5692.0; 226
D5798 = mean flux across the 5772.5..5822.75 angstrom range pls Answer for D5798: 213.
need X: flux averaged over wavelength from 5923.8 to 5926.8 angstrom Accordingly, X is 208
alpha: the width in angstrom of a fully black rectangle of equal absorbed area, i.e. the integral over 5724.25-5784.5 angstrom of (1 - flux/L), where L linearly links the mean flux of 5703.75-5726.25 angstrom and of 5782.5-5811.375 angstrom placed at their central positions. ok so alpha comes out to 4.2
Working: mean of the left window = 222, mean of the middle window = 203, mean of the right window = 215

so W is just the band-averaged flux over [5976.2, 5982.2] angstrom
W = 202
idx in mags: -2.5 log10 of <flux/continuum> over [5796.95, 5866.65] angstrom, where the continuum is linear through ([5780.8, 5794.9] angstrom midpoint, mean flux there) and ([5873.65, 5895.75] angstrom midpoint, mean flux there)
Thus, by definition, -0.06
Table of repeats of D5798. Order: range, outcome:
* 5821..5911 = 217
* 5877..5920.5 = 210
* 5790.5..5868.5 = 221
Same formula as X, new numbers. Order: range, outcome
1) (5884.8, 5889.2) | 213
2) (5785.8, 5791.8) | 208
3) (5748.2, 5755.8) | 204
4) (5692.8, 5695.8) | 224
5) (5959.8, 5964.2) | 206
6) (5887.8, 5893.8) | 210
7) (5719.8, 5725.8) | 217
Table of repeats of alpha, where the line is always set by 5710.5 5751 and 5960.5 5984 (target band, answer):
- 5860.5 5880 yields -1.5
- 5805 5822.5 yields -1.0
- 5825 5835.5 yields 0.1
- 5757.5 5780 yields 2.3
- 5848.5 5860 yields -1.0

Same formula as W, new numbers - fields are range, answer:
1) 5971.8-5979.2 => 198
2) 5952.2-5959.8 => 202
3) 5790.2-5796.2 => 208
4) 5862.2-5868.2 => 229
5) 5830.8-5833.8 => 208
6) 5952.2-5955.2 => 200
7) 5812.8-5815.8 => 227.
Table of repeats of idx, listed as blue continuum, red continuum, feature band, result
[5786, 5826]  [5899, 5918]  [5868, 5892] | -0.04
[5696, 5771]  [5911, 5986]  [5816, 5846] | -0.05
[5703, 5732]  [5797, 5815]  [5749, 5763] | 0.13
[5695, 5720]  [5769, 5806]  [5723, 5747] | 0.01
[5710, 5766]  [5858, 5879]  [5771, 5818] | 0.03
